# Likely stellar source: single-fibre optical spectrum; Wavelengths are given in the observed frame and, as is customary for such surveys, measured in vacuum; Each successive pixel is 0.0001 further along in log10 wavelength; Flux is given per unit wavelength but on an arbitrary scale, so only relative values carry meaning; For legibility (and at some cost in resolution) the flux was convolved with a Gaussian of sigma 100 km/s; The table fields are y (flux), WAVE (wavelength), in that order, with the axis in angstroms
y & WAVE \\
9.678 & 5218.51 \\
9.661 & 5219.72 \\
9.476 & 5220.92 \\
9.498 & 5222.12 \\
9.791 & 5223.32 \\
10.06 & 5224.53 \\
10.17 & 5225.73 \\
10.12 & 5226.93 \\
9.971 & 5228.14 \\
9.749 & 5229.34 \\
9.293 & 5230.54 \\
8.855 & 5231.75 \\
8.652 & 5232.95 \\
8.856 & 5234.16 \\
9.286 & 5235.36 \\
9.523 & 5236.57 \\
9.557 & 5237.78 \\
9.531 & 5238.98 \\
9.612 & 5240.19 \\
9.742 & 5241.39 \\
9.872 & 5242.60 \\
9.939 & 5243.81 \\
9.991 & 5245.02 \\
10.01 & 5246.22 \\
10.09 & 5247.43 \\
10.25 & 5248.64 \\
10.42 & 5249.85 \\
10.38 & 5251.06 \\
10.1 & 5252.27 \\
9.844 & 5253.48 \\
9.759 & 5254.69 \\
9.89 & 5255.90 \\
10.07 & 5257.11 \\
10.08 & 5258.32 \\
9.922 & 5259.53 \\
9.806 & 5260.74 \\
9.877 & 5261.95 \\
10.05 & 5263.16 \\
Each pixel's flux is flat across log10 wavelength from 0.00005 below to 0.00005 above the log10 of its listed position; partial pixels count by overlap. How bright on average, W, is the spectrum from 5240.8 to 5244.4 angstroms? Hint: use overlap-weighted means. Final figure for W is 9.84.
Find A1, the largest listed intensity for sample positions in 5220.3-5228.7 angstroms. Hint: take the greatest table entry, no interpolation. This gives 10.17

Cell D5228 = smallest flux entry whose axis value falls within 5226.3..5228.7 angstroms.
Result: 9.971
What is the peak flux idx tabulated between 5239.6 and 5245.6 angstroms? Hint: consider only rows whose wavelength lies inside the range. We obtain 9.991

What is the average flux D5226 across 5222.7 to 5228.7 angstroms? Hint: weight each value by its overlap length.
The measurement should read 10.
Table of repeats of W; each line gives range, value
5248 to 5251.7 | 10.3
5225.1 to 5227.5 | 10.2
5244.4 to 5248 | 10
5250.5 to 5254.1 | 10.1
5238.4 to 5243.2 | 9.69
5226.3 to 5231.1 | 9.8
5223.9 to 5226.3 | 10.1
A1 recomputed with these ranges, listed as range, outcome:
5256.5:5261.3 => 10.08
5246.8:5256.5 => 10.42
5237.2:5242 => 9.742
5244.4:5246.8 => 10.01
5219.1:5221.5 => 9.661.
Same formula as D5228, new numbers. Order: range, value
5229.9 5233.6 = 8.652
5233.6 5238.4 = 8.856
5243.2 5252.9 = 9.939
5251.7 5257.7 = 9.759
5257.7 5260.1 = 9.922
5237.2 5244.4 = 9.531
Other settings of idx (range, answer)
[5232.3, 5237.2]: 9.523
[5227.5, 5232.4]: 9.971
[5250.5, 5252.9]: 10.38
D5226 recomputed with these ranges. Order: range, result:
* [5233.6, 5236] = 9.08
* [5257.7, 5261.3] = 9.95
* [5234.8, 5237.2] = 9.37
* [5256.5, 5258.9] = 10.1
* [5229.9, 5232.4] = 9.09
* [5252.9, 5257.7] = 9.89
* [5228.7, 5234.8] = 9.1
